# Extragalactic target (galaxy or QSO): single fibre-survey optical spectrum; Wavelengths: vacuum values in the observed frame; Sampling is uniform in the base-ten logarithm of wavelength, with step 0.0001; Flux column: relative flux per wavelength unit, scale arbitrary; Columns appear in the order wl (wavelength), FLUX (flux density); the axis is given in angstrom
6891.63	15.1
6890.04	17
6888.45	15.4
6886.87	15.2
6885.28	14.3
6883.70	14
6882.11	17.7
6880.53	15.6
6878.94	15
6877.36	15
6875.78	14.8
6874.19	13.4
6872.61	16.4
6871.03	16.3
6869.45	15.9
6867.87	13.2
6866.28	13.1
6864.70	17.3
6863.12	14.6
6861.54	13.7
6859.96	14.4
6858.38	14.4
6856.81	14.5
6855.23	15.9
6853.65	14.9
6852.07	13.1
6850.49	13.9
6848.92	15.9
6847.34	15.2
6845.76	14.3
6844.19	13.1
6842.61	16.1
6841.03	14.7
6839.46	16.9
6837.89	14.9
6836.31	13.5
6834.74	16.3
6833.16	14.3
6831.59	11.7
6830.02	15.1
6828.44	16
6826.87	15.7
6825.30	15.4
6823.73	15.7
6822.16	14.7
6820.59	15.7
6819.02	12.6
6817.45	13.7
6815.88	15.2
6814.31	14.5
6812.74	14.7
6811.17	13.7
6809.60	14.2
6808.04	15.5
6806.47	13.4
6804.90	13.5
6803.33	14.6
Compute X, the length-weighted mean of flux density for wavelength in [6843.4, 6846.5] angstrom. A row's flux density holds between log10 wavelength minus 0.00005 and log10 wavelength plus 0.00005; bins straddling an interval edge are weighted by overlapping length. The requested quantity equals 13.7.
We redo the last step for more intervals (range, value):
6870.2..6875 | 15.4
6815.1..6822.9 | 14.4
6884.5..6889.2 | 15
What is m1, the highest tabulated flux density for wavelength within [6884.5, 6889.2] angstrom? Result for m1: 15.4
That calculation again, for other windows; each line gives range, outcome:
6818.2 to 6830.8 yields 16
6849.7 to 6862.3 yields 15.9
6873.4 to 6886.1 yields 17.7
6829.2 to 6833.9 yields 15.1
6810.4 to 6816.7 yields 15.2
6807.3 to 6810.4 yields 15.5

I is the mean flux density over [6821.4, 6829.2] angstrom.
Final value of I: 15.5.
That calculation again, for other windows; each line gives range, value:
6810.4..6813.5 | 14.2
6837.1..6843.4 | 15.7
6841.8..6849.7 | 14.9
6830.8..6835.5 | 14.1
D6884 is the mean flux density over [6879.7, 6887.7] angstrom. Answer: 15.4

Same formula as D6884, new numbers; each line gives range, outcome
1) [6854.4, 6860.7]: 14.8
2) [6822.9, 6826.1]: 15.6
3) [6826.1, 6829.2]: 15.9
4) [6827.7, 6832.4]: 14.2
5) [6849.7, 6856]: 14.5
